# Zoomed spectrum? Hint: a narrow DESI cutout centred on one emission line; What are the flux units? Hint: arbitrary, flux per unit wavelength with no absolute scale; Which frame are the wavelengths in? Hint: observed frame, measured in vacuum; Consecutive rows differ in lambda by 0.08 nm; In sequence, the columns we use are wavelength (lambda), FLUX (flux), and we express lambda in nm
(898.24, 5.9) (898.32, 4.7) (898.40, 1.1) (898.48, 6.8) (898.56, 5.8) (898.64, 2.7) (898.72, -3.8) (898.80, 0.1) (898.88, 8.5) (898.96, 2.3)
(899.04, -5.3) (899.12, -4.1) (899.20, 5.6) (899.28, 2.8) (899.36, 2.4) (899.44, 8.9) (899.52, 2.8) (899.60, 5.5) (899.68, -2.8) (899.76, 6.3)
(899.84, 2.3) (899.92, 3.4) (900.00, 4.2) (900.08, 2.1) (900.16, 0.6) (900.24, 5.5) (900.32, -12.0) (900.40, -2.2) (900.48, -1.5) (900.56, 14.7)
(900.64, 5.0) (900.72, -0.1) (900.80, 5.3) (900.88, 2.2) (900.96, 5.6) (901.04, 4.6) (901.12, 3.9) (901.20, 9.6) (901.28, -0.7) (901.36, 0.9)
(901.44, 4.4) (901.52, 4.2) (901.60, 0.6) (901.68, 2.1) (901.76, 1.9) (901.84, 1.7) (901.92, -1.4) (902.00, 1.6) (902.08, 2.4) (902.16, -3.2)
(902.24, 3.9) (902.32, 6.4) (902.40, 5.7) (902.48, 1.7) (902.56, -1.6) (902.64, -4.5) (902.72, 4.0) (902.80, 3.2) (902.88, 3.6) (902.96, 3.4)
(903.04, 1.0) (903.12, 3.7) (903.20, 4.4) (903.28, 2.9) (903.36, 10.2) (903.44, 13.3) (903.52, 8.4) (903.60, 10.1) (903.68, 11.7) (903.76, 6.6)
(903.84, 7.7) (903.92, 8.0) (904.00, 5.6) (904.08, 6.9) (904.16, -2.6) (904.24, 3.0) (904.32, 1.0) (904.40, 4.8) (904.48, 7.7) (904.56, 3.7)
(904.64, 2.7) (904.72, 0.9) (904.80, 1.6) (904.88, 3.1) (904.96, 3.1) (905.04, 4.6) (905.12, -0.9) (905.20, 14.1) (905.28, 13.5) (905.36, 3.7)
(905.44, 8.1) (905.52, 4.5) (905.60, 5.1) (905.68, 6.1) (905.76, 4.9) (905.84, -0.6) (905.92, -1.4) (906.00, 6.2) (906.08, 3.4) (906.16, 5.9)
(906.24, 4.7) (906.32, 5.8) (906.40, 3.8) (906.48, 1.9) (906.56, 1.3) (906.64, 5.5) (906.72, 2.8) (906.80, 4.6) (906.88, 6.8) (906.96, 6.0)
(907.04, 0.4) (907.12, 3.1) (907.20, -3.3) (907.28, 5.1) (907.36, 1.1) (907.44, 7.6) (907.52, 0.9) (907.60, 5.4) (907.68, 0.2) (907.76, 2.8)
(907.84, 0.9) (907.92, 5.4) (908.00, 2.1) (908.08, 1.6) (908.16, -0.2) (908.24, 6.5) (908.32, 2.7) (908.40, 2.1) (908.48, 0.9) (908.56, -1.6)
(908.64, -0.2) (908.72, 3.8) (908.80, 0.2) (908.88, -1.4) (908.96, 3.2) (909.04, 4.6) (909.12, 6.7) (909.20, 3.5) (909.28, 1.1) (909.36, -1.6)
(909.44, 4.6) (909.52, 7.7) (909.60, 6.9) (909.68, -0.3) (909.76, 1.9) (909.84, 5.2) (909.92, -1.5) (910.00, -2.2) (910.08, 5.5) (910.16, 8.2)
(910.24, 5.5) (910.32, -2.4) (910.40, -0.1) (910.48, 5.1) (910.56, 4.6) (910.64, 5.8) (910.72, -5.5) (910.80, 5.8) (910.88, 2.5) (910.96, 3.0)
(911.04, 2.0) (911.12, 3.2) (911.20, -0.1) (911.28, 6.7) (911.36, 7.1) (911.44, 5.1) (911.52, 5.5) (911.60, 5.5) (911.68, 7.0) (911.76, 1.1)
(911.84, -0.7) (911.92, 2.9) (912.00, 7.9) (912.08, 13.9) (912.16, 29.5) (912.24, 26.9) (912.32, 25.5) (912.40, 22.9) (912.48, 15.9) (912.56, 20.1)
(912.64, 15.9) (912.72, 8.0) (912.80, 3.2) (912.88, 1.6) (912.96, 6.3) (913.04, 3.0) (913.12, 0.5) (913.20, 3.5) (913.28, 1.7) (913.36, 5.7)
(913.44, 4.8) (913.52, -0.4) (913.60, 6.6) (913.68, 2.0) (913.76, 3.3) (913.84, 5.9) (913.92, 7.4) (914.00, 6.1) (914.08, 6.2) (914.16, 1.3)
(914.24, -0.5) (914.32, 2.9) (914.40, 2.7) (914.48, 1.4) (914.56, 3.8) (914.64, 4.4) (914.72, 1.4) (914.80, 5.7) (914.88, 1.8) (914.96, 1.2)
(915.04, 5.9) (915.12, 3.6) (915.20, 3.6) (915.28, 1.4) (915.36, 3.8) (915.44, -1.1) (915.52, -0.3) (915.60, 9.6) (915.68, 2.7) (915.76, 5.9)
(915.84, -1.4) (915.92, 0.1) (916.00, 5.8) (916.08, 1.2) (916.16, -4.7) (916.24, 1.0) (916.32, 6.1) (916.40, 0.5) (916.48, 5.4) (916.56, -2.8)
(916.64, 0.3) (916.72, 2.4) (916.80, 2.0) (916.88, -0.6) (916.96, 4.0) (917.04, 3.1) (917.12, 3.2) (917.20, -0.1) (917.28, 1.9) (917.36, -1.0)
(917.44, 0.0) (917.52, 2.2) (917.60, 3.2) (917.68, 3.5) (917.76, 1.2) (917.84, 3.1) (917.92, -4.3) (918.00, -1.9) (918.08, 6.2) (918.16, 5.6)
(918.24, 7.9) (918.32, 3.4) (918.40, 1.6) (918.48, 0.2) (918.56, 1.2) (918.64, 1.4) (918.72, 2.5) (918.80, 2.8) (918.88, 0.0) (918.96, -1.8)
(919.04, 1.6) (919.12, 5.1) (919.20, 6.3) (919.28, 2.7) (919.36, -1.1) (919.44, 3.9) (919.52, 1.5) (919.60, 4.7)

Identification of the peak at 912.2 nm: [O III] 5007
